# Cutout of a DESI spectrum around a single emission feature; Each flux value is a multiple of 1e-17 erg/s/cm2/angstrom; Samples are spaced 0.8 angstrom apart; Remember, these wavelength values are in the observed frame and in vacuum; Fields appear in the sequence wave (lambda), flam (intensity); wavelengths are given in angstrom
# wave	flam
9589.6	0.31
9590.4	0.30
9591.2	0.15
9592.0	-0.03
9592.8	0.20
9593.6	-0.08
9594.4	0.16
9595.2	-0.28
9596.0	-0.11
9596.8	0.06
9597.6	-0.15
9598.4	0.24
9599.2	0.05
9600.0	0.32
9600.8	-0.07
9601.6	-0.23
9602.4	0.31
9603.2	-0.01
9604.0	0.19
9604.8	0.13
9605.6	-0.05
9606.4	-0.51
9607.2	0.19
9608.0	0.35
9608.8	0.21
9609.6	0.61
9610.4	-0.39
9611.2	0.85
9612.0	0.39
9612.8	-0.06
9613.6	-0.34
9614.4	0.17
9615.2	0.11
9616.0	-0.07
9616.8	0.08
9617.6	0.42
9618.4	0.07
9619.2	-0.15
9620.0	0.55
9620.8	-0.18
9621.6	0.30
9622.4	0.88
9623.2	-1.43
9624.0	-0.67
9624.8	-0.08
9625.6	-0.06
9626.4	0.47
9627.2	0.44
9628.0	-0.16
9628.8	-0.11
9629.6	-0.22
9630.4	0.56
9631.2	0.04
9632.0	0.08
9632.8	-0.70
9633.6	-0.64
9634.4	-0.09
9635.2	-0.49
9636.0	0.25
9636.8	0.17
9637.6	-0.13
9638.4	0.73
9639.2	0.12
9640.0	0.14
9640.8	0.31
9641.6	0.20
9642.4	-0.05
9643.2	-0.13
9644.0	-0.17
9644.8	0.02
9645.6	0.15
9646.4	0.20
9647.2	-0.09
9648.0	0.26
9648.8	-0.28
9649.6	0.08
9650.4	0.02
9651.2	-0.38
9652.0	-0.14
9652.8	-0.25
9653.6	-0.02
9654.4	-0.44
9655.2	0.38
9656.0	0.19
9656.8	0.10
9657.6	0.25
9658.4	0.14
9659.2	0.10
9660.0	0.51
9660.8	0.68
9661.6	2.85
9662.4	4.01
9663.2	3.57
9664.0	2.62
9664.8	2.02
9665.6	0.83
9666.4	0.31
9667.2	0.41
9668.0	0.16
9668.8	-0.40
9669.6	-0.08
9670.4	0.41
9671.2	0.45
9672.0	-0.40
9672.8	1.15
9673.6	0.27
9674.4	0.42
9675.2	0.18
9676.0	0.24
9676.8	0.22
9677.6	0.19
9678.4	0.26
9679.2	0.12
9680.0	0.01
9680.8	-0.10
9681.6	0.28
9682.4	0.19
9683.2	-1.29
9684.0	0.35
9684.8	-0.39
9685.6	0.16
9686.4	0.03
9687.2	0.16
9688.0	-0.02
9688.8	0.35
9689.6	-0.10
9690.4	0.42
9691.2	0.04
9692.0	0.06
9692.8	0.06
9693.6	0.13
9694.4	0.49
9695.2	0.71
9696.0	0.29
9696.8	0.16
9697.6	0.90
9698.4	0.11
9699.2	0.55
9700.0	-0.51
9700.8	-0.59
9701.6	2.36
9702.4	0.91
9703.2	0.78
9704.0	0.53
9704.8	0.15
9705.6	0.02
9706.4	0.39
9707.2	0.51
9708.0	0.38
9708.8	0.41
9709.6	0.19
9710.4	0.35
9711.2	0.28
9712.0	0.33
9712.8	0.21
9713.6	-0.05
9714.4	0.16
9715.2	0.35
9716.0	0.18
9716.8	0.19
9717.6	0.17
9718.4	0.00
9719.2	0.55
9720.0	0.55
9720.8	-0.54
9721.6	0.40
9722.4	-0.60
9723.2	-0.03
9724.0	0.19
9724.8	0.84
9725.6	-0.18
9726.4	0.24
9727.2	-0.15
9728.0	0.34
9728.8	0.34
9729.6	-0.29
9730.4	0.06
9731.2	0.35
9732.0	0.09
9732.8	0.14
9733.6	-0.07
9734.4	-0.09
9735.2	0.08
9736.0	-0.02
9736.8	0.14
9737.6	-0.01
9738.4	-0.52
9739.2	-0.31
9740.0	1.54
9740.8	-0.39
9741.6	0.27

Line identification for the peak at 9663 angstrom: [O III] 5007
